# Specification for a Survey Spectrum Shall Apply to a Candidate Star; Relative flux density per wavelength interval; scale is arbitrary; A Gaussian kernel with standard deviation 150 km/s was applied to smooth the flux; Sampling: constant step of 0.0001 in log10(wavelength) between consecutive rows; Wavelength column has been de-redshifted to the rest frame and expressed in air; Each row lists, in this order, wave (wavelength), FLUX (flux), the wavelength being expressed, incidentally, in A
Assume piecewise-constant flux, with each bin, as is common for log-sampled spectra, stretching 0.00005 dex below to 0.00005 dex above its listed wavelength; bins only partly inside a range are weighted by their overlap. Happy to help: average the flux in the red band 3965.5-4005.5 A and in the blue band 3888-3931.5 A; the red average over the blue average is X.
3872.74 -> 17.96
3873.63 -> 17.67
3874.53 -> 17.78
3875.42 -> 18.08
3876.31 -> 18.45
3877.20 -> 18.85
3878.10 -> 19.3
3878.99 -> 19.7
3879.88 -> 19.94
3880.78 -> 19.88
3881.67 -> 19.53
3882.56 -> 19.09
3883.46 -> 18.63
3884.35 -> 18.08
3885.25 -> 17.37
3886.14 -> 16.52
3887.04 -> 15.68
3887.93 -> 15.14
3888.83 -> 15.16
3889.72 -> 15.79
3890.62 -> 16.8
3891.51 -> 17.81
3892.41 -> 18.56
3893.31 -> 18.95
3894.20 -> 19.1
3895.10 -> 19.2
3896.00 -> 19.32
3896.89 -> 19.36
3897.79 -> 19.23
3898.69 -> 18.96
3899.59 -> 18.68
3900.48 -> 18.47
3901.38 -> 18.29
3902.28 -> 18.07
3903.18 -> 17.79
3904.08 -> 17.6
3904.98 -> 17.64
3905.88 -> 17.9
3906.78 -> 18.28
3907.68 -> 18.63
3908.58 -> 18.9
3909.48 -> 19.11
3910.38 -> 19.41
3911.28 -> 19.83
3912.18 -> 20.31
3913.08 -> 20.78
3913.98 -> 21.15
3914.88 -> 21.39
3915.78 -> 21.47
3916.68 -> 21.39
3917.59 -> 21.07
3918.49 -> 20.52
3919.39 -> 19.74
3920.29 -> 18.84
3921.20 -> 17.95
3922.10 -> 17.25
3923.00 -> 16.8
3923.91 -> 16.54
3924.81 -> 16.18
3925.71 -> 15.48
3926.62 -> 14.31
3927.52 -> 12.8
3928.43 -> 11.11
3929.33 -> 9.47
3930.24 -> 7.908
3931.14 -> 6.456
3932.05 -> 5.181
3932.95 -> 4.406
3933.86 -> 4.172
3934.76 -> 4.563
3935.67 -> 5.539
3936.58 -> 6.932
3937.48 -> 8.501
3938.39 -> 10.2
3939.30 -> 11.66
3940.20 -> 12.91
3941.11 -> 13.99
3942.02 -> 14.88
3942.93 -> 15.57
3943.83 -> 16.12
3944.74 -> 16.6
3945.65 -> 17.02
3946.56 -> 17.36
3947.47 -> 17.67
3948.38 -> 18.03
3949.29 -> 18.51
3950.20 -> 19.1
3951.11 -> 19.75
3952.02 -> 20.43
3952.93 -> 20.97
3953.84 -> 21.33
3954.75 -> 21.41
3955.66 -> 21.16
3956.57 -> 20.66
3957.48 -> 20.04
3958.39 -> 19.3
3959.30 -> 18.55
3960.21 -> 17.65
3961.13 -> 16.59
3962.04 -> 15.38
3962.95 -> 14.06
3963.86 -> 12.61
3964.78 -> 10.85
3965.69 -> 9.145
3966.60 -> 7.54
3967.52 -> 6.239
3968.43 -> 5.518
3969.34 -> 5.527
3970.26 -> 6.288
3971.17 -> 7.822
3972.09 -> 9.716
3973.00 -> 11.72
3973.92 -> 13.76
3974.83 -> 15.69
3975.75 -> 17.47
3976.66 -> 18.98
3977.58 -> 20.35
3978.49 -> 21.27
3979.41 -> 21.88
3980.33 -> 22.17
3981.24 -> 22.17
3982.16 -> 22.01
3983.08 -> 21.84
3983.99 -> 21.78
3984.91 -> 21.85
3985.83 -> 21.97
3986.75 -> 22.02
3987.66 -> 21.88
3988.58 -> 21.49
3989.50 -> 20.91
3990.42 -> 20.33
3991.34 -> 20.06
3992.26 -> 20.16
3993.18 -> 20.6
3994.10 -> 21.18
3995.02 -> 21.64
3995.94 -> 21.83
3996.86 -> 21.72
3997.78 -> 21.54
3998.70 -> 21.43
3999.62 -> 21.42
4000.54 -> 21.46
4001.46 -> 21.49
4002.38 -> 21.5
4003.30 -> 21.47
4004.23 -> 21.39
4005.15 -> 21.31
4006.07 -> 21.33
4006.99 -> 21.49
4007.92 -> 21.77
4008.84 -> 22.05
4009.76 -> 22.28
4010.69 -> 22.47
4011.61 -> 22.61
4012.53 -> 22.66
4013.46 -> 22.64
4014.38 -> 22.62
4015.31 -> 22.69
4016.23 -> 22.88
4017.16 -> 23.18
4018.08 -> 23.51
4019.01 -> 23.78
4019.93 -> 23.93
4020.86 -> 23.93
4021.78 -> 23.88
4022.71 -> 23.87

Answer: 1.0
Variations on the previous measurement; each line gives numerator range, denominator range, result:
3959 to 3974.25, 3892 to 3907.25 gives 0.59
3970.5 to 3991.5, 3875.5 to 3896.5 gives 1.05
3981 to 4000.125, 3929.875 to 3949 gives 1.89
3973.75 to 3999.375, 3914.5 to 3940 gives 1.59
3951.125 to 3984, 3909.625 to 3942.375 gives 1.13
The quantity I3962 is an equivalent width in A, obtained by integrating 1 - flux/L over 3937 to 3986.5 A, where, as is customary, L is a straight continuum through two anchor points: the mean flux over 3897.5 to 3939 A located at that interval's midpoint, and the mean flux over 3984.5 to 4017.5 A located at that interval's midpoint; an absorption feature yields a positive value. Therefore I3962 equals 6.9 A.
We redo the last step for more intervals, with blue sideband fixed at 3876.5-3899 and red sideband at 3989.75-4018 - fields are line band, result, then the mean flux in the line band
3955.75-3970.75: 5.43 A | 13.1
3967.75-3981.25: 4.26 A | 14.3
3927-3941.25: 8.16 A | 8.4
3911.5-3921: -0.74 A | 20.6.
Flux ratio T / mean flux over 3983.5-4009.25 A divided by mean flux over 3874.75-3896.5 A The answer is 1.2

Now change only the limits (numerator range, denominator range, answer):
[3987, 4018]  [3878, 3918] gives 1.16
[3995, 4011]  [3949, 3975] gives 1.47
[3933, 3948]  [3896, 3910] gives 0.65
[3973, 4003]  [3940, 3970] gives 1.31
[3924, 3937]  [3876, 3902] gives 0.50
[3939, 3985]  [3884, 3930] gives 0.91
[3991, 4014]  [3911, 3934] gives 1.38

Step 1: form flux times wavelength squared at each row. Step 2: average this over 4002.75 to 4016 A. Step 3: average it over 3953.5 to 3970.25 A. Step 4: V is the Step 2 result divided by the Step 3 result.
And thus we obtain 1.57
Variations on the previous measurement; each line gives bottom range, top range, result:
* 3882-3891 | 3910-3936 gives 0.90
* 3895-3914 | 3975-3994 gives 1.16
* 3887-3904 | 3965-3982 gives 0.79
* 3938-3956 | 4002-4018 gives 1.33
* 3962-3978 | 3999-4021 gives 1.98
